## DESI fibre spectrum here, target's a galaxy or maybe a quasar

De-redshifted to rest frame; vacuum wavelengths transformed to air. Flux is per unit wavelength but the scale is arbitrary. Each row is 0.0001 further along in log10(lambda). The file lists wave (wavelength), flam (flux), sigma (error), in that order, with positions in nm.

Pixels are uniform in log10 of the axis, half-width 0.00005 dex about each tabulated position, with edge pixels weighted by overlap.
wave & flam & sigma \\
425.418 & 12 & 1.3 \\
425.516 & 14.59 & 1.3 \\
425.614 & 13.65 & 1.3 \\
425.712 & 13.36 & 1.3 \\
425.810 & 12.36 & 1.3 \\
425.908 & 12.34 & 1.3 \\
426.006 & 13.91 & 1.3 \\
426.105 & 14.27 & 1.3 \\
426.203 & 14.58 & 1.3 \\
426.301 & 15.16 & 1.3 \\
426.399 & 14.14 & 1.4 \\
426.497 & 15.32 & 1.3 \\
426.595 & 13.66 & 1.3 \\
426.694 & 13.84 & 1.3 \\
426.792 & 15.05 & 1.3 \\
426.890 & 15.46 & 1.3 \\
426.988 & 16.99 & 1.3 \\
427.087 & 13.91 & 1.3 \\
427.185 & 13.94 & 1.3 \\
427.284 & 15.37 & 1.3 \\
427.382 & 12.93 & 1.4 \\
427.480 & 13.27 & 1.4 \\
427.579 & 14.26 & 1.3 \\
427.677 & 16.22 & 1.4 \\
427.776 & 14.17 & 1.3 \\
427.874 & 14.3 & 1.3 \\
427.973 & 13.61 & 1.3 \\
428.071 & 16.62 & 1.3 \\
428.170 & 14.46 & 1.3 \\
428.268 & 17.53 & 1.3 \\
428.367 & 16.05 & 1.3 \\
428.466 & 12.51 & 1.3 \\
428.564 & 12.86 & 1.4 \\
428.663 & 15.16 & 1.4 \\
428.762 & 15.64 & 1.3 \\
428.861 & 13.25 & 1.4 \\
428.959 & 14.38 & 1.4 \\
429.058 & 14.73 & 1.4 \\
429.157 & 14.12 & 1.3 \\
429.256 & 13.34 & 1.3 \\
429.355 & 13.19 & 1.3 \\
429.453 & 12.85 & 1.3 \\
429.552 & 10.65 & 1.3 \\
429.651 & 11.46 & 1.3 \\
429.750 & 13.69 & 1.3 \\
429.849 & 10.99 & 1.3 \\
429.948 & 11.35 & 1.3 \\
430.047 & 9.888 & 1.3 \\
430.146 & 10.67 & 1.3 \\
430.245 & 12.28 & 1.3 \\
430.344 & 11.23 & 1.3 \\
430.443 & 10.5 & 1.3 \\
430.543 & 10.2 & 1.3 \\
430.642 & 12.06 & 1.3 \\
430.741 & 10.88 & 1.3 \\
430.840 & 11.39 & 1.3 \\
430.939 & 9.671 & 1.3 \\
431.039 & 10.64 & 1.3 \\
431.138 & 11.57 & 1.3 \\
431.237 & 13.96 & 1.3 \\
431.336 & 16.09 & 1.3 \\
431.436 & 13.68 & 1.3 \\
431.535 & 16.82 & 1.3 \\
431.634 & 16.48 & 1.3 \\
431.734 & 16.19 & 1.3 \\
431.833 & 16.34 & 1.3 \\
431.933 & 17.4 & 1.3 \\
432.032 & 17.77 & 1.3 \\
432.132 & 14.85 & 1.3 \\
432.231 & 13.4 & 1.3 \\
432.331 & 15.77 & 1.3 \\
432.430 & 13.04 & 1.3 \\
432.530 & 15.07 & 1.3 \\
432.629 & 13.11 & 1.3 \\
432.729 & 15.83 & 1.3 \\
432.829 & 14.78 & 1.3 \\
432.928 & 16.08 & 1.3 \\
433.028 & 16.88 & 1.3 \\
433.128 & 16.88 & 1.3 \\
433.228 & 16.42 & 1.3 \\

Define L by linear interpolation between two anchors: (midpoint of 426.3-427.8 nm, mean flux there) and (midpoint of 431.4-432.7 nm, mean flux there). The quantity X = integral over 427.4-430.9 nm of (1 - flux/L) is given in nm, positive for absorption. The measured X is 0.42 nm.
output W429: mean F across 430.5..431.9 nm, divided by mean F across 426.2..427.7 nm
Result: 0.91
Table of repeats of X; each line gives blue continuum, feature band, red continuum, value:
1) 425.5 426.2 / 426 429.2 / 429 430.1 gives -0.402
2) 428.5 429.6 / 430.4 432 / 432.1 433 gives 0.100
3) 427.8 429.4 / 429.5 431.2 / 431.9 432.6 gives 0.423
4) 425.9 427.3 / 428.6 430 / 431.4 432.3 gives 0.189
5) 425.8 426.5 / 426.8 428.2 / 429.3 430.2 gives -0.167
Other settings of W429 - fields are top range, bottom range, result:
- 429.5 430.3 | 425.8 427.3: 0.79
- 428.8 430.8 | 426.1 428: 0.83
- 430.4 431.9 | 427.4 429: 0.90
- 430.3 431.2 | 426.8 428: 0.75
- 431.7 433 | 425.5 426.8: 1.10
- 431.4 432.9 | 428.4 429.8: 1.15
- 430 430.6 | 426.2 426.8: 0.75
